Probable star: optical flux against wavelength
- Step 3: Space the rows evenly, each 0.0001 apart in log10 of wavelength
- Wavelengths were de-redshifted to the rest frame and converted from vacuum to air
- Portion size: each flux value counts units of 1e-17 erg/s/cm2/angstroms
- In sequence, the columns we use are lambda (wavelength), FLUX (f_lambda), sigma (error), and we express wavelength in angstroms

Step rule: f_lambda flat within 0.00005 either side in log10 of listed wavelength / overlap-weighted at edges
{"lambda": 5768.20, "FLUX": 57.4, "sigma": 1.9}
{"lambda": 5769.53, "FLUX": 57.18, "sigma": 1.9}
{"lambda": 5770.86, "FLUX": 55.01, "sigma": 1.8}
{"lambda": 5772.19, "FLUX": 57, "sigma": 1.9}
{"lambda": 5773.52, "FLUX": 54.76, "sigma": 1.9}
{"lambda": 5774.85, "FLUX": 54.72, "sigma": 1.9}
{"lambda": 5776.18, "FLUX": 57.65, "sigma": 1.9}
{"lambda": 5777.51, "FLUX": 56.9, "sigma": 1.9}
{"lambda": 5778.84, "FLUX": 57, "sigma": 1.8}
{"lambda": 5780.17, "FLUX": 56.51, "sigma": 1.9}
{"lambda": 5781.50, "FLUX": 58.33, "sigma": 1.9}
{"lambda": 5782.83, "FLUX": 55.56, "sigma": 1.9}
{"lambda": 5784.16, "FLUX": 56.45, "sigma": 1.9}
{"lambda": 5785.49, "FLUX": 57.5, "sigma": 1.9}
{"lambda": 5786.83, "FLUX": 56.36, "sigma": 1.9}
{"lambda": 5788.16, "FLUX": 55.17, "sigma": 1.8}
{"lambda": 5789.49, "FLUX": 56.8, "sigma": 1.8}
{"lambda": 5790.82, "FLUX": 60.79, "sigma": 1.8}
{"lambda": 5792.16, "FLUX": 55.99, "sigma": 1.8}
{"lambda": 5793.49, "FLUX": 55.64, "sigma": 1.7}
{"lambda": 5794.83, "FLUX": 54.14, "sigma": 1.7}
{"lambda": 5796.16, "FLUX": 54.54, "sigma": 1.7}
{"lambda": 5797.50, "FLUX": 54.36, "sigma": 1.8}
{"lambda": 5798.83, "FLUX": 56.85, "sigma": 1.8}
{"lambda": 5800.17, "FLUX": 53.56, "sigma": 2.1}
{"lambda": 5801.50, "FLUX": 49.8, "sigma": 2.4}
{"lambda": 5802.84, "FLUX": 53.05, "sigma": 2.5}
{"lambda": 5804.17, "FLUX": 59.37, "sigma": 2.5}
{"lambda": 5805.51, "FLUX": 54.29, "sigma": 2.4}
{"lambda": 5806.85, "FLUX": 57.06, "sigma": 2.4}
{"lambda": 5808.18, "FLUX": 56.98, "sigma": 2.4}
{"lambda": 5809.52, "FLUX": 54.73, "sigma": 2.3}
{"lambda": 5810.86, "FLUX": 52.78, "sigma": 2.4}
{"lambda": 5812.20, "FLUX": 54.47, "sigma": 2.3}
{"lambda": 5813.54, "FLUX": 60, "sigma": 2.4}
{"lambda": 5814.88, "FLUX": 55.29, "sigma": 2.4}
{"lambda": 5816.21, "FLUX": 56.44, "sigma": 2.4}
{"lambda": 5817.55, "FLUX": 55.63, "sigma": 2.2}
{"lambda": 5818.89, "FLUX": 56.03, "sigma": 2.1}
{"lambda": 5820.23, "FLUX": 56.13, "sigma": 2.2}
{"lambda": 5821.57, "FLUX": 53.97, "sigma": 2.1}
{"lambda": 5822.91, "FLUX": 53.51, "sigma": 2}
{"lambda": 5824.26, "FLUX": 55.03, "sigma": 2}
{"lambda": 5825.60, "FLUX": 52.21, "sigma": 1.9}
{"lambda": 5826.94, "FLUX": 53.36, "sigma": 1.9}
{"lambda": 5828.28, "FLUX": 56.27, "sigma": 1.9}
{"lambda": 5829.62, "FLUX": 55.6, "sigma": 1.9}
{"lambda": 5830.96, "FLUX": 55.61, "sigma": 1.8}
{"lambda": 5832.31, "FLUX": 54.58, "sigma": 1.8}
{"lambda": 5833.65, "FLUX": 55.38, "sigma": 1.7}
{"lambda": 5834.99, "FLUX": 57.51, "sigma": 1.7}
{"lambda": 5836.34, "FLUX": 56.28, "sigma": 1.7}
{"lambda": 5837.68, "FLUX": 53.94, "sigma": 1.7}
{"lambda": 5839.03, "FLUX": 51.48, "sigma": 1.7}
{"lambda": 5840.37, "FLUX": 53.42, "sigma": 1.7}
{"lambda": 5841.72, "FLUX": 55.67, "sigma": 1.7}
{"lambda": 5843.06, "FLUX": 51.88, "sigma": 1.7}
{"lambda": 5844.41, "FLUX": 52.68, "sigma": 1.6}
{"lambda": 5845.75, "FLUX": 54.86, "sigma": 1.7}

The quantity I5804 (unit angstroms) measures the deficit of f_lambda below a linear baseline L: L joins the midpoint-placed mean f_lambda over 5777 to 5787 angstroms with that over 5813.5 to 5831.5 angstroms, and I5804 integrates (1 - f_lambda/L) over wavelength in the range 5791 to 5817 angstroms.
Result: 0.3 angstroms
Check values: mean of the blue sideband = 56.8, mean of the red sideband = 55.2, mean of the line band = 55.3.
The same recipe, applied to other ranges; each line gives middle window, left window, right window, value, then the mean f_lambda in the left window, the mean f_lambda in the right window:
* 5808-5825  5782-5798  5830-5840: 0.0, 56.1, 54.9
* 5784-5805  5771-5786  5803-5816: 0.2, 56.5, 56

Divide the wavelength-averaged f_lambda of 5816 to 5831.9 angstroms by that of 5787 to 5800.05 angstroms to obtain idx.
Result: 1.0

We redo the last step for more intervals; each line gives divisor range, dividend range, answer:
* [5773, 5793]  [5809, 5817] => 0.98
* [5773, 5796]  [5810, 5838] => 0.98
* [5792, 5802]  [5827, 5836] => 1.02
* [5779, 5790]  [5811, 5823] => 0.98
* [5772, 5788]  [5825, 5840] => 0.97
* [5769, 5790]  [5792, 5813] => 0.97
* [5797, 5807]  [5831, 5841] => 1.00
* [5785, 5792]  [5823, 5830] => 0.95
